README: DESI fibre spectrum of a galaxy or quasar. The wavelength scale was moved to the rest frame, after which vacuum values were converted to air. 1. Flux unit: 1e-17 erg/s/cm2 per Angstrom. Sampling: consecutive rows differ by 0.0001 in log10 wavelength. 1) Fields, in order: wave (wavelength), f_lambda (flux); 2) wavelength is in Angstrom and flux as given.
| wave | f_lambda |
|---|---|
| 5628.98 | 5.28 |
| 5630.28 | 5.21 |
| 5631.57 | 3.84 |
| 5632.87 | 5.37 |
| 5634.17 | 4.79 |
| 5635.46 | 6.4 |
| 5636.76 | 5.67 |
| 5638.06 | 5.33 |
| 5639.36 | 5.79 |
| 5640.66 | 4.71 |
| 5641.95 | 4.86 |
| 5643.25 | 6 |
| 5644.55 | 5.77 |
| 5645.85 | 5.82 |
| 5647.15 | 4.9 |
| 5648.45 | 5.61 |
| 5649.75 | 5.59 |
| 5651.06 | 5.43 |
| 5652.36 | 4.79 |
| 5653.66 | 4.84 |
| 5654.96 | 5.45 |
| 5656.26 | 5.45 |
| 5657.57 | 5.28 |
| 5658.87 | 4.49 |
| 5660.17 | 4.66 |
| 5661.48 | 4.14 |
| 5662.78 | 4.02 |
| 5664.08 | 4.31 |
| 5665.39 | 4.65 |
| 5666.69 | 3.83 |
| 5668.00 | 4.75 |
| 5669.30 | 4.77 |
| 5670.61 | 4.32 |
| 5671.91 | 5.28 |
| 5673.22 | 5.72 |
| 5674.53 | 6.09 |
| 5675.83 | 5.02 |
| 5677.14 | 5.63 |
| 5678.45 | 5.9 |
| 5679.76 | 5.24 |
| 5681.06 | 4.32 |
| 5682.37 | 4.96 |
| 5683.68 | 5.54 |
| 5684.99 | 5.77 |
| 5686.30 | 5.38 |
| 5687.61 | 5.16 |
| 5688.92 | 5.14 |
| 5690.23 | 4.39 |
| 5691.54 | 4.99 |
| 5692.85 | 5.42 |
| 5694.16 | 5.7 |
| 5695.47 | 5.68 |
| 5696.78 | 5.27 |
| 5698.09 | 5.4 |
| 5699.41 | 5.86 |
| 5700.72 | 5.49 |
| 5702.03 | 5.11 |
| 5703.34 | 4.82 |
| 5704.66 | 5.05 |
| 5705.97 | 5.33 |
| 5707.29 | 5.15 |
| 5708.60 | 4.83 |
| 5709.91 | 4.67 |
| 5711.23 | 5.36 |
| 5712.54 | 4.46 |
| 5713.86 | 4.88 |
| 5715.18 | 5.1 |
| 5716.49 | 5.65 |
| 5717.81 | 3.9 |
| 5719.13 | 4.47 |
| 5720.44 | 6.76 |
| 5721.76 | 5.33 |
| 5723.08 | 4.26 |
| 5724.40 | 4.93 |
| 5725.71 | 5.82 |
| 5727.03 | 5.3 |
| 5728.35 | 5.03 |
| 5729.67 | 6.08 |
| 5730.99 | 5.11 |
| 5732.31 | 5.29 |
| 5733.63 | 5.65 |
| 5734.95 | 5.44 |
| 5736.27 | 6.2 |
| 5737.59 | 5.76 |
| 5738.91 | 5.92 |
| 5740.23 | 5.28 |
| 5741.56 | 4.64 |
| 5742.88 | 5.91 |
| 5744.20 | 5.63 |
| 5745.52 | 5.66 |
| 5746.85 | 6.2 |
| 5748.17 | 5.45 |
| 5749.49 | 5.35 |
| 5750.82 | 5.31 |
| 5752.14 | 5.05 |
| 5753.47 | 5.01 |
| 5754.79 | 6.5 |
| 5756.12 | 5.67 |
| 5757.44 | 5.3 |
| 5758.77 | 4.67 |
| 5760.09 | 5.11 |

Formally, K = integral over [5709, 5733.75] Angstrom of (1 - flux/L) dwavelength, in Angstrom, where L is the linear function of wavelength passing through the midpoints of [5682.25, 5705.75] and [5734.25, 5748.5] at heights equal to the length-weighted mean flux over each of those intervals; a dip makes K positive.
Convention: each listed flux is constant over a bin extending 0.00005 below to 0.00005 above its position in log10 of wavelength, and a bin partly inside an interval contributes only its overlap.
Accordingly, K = 1.6 Angstrom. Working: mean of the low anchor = 5.29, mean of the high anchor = 5.65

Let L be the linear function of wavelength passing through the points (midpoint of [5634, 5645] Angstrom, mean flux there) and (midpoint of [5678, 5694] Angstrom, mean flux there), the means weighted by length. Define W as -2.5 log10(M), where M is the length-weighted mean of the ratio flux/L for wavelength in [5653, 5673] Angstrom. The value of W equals 0.14 mag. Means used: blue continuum 5.51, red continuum 5.19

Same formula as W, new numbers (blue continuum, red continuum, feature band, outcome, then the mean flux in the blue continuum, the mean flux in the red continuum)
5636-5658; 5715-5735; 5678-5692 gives 0.03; 5.37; 5.26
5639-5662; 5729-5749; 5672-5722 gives 0.04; 5.2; 5.61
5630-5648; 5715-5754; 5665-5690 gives 0.05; 5.33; 5.39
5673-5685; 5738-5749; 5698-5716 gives 0.08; 5.39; 5.59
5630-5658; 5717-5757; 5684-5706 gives 0.02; 5.32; 5.43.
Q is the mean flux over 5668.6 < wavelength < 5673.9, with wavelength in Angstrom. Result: 5.02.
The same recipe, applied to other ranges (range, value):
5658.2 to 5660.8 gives 4.59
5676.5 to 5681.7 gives 5.28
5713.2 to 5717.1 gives 5.2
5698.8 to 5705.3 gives 5.26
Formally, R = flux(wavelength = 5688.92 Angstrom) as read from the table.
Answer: 5.14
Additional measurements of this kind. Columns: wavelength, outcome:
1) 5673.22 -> 5.72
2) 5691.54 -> 4.99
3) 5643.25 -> 6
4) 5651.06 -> 5.43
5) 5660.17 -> 4.66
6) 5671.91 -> 5.28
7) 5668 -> 4.75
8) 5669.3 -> 4.77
